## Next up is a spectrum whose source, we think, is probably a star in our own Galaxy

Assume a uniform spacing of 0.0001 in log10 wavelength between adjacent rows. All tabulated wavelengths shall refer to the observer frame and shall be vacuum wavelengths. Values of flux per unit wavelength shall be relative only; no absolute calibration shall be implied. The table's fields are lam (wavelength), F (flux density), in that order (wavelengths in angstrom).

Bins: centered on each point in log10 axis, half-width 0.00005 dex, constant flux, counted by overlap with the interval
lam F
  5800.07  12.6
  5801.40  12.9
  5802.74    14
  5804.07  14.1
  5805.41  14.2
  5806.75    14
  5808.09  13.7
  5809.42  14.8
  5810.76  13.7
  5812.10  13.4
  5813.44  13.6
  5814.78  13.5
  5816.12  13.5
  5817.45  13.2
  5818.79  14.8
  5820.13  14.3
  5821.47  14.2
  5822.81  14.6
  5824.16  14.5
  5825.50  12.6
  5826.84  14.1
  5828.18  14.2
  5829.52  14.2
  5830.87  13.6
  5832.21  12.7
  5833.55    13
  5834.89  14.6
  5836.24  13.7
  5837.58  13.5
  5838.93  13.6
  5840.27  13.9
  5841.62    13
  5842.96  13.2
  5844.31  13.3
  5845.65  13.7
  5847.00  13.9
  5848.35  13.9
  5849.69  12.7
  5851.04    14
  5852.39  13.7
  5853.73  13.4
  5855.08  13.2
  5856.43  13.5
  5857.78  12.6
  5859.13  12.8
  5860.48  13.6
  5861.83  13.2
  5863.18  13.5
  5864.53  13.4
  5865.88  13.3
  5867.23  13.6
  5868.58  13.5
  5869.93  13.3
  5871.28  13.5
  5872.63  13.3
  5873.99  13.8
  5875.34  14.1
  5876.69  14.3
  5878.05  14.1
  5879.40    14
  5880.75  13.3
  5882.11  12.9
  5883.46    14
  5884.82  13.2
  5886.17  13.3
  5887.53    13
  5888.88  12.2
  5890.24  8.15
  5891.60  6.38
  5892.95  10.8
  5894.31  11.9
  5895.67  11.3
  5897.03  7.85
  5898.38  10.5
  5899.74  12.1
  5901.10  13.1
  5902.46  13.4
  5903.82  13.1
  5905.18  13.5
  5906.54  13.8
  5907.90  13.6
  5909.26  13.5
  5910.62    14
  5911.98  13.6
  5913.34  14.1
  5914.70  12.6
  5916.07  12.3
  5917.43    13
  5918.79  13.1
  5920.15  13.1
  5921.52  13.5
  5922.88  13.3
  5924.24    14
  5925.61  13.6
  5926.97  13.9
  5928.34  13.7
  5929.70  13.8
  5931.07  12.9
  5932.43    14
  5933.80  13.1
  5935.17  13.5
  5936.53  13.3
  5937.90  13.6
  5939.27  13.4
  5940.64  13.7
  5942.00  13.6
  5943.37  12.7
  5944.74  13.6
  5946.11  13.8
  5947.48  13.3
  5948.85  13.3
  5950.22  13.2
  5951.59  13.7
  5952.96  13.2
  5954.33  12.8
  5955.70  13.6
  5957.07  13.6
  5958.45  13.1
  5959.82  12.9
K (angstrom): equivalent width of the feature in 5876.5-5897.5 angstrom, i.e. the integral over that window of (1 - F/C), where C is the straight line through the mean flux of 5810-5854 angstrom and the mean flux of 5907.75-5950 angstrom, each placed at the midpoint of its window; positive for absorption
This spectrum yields 2.6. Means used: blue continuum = 13.7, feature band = 11.9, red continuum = 13.4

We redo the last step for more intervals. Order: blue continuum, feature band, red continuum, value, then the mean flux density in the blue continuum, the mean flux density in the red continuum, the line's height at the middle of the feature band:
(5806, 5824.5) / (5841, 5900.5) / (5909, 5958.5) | 4.1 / 14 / 13.4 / 13.7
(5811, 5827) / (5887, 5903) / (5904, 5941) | 3.2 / 13.8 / 13.5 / 13.6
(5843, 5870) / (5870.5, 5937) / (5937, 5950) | 2.7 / 13.4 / 13.4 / 13.4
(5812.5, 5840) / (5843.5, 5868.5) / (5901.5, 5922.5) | 0.4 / 13.8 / 13.3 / 13.6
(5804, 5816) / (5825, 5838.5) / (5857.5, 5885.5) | 0.1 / 13.8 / 13.5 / 13.7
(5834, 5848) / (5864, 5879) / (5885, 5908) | -1.4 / 13.6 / 11.6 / 12.5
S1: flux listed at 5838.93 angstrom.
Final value 13.6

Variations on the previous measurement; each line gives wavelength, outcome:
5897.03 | 7.85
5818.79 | 14.8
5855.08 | 13.2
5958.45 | 13.1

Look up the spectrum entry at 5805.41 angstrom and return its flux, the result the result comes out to 14.2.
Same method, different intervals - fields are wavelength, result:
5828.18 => 14.2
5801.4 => 12.9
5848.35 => 13.9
